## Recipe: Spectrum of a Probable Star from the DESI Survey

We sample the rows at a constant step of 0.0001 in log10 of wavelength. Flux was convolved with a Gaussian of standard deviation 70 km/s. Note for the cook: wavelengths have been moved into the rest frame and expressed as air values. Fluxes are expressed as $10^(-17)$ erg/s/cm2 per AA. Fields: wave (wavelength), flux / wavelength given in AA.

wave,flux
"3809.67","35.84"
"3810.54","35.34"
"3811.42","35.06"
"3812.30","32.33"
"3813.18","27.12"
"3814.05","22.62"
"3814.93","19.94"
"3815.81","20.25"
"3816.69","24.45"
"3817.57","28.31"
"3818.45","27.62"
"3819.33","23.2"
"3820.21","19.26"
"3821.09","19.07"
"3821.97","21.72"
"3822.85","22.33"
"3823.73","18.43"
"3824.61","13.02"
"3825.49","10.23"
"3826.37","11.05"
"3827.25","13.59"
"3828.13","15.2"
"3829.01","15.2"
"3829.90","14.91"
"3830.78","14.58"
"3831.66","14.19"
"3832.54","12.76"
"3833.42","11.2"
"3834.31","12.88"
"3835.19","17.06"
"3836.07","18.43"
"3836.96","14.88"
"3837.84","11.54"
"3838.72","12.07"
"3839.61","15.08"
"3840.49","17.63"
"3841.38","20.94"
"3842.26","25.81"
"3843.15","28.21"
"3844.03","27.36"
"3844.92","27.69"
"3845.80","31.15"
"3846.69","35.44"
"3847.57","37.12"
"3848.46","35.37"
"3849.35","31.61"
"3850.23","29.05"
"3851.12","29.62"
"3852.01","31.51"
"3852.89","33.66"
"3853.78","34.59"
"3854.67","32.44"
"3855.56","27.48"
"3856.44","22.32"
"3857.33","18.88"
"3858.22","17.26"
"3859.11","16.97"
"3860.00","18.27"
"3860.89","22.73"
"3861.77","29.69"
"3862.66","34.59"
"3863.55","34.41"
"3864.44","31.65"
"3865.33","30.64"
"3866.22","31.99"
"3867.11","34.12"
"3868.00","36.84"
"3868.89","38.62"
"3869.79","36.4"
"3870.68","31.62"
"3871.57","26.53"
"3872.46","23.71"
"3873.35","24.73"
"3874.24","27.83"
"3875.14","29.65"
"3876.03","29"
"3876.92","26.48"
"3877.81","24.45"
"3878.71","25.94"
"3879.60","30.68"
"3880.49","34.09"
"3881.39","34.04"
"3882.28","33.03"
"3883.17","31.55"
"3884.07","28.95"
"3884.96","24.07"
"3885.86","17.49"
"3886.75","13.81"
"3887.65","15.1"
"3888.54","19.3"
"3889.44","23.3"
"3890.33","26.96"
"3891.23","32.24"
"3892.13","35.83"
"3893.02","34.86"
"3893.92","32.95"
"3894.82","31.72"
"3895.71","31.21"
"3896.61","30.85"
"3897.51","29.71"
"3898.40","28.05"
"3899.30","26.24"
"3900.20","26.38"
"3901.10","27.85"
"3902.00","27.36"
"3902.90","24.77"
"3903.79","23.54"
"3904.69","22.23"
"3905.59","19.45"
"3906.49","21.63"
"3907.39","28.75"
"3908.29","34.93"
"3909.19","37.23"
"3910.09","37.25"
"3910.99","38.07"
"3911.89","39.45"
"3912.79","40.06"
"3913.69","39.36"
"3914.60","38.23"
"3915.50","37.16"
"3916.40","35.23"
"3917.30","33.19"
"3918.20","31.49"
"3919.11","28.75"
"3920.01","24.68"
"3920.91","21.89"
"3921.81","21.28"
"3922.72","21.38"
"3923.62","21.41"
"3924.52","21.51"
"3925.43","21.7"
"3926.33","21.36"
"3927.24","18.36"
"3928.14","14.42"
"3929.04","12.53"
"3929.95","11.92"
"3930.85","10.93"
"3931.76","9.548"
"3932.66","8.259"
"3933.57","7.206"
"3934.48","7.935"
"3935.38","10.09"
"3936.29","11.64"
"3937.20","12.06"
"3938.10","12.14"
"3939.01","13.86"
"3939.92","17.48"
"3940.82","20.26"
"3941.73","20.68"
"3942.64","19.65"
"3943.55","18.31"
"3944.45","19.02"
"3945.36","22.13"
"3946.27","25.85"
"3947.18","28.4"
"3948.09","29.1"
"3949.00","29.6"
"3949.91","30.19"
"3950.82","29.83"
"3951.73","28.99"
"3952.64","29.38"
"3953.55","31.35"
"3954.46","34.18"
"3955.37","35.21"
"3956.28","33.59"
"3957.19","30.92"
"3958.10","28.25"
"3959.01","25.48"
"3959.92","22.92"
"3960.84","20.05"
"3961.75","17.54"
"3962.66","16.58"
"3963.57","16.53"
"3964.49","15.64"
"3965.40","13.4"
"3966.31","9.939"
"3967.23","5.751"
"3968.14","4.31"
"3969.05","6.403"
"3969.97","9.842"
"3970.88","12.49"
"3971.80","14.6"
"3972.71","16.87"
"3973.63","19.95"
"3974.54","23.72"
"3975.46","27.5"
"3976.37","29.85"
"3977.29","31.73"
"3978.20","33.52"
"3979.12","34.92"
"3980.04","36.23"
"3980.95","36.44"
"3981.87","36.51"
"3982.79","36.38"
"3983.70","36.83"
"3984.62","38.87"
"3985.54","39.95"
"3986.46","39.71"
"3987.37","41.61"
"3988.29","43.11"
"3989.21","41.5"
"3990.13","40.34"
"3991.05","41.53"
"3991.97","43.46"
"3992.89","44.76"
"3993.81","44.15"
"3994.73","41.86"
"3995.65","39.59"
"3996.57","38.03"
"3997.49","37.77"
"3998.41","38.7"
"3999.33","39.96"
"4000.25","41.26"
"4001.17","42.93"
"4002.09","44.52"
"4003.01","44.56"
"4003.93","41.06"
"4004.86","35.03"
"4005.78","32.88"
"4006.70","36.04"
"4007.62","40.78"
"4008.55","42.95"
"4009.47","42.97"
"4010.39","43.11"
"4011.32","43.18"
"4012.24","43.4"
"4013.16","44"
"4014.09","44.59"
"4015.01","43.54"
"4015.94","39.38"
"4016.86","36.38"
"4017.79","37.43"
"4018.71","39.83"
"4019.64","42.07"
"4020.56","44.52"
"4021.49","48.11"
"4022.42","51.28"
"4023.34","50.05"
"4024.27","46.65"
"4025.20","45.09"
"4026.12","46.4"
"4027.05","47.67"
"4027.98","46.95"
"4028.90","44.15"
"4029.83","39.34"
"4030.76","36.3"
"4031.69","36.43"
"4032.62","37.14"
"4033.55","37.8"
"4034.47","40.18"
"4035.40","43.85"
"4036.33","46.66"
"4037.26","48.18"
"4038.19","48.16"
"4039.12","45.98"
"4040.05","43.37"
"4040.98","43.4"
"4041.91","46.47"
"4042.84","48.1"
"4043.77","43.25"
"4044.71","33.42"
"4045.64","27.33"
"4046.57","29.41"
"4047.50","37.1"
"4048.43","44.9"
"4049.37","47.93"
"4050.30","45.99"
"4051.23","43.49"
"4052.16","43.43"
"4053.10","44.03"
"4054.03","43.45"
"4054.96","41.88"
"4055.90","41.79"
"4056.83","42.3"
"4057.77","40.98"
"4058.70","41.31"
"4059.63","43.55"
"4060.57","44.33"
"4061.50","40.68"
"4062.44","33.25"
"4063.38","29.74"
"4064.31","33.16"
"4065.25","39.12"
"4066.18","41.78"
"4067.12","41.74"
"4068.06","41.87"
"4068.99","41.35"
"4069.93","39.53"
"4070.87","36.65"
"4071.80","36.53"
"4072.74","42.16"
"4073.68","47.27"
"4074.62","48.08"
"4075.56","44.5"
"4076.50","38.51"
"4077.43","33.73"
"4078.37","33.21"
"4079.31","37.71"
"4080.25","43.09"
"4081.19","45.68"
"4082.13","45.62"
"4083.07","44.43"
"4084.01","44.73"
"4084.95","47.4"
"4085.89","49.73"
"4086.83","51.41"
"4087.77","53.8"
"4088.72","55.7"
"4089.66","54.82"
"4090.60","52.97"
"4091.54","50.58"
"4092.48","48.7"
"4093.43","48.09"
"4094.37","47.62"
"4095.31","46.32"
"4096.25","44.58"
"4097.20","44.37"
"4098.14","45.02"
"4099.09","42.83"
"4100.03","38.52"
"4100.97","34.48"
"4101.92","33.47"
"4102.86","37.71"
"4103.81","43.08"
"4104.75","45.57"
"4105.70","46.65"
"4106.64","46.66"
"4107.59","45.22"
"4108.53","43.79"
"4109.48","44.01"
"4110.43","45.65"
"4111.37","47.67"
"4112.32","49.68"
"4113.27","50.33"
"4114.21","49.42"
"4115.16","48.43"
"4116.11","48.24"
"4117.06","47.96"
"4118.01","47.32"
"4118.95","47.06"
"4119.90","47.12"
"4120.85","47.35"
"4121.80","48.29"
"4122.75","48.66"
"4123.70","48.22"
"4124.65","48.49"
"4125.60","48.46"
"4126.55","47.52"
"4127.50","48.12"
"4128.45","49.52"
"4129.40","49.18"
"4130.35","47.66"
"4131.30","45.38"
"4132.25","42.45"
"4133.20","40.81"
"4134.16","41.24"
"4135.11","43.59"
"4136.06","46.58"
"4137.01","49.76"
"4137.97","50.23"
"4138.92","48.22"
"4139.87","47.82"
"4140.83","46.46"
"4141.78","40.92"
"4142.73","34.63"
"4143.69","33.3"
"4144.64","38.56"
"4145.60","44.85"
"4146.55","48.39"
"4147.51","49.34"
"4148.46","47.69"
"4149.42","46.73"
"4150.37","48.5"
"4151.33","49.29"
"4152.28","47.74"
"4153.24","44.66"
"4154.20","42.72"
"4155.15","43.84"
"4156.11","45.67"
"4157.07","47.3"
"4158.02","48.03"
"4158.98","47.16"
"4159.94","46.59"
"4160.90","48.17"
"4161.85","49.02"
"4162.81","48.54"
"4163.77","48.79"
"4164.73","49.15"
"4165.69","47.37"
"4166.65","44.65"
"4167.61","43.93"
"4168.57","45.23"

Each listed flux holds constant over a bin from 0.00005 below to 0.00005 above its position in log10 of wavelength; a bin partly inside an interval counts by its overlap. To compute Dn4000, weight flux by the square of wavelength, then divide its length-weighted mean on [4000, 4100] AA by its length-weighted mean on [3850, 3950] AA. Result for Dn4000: 1.8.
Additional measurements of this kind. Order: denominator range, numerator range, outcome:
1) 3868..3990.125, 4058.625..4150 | 1.89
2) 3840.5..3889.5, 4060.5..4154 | 1.80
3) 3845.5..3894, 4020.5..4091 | 1.64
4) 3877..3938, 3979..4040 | 1.74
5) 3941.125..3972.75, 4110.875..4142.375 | 2.38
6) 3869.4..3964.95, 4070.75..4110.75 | 1.93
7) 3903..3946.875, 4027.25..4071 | 1.94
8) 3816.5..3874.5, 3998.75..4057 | 1.94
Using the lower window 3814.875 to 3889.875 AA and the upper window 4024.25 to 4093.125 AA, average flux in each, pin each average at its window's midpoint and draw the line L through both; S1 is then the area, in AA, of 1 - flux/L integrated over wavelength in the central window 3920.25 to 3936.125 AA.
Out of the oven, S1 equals 7.9 AA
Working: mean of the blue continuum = 24.3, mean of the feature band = 15.4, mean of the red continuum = 42.8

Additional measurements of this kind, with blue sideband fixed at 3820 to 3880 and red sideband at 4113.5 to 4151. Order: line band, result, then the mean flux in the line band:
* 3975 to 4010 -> -3.57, 39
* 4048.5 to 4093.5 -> -2.01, 43.3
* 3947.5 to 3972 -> 8.19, 21.6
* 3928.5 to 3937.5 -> 6.00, 10.2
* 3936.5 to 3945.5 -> 4.05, 17.2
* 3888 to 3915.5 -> -2.06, 30.4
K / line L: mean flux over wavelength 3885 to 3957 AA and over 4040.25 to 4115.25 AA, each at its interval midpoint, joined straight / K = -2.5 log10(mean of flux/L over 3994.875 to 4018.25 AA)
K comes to -0.17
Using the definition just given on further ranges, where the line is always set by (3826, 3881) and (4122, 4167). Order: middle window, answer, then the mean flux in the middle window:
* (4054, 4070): 0.00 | 40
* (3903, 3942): 0.29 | 22.8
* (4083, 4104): -0.09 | 46.2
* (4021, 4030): -0.24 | 46.8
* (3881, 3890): 0.14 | 24.1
